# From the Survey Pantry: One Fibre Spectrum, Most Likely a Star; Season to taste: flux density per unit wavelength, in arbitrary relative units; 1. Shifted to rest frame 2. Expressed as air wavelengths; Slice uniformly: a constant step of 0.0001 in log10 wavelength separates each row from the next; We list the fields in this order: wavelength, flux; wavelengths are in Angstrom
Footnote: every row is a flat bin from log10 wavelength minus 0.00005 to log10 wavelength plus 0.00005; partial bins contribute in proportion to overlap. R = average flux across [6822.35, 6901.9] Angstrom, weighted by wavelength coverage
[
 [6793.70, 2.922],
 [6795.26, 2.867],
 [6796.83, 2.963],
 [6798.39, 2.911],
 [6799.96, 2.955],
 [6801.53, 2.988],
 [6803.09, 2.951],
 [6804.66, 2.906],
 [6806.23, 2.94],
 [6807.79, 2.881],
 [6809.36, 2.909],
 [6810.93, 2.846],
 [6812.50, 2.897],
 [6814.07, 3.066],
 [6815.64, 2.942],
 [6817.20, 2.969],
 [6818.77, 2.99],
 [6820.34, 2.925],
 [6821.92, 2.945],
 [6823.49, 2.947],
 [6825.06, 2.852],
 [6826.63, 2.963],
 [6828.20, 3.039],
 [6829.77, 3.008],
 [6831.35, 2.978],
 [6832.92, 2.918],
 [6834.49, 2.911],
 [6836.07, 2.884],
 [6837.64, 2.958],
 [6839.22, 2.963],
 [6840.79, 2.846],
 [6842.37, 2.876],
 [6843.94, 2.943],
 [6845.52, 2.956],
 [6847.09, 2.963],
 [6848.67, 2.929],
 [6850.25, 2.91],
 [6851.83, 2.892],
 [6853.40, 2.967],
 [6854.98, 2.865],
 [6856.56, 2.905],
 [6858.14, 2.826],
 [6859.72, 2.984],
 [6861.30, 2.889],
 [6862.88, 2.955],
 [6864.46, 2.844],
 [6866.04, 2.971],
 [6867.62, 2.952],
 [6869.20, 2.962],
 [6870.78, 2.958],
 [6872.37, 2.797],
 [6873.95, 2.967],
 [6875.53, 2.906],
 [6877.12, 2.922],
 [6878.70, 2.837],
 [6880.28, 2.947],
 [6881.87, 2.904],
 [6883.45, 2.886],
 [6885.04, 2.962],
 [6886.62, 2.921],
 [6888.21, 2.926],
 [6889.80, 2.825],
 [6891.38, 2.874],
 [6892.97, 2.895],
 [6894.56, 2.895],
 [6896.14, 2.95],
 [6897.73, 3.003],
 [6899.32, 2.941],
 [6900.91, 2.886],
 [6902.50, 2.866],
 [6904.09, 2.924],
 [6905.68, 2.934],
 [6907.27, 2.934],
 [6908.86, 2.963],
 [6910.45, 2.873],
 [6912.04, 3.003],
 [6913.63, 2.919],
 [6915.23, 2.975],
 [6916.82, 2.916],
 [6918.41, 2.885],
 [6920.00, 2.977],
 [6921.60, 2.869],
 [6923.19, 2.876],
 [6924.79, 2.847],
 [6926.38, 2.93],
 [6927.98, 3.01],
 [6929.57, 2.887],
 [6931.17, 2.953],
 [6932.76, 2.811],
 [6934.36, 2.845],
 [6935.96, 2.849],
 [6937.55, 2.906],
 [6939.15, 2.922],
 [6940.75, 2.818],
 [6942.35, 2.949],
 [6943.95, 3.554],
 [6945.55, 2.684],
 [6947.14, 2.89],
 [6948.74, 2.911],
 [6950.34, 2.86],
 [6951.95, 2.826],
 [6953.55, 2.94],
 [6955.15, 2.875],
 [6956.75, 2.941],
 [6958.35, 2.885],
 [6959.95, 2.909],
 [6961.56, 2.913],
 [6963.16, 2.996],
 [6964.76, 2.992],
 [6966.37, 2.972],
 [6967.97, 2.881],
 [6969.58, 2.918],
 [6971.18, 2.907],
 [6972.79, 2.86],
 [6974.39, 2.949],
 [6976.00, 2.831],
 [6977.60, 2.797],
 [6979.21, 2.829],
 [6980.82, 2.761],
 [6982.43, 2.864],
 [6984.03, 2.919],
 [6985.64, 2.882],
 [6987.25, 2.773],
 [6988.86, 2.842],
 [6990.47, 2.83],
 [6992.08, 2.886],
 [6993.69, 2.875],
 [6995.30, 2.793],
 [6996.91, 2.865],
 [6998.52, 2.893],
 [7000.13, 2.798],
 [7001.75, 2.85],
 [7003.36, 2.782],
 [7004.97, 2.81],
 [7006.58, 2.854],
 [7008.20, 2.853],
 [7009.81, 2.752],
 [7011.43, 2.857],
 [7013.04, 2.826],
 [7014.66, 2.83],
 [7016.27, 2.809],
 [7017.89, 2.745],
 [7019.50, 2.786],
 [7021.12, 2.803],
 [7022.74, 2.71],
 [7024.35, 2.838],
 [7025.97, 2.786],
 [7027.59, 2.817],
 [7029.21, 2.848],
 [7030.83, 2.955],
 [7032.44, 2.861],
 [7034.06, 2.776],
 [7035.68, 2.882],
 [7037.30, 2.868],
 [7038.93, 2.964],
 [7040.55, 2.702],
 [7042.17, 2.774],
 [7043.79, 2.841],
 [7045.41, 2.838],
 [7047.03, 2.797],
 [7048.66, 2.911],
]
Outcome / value 2.92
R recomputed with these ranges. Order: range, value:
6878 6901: 2.91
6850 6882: 2.91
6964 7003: 2.86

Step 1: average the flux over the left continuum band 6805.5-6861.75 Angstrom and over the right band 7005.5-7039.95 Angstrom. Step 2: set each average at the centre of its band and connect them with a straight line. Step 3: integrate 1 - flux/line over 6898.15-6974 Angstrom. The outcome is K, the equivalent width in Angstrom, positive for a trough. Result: -1.2 Angstrom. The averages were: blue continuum 2.93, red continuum 2.83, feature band 2.92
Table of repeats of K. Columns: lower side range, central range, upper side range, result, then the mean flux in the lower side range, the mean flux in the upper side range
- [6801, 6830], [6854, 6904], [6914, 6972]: 0.4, 2.94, 2.92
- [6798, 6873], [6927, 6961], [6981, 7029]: -0.6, 2.93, 2.82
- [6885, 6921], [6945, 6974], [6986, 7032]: -0.3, 2.92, 2.82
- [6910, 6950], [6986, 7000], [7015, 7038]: 0.1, 2.92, 2.82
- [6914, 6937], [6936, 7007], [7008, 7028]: -0.9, 2.9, 2.8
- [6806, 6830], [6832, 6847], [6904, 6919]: 0.1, 2.94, 2.93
